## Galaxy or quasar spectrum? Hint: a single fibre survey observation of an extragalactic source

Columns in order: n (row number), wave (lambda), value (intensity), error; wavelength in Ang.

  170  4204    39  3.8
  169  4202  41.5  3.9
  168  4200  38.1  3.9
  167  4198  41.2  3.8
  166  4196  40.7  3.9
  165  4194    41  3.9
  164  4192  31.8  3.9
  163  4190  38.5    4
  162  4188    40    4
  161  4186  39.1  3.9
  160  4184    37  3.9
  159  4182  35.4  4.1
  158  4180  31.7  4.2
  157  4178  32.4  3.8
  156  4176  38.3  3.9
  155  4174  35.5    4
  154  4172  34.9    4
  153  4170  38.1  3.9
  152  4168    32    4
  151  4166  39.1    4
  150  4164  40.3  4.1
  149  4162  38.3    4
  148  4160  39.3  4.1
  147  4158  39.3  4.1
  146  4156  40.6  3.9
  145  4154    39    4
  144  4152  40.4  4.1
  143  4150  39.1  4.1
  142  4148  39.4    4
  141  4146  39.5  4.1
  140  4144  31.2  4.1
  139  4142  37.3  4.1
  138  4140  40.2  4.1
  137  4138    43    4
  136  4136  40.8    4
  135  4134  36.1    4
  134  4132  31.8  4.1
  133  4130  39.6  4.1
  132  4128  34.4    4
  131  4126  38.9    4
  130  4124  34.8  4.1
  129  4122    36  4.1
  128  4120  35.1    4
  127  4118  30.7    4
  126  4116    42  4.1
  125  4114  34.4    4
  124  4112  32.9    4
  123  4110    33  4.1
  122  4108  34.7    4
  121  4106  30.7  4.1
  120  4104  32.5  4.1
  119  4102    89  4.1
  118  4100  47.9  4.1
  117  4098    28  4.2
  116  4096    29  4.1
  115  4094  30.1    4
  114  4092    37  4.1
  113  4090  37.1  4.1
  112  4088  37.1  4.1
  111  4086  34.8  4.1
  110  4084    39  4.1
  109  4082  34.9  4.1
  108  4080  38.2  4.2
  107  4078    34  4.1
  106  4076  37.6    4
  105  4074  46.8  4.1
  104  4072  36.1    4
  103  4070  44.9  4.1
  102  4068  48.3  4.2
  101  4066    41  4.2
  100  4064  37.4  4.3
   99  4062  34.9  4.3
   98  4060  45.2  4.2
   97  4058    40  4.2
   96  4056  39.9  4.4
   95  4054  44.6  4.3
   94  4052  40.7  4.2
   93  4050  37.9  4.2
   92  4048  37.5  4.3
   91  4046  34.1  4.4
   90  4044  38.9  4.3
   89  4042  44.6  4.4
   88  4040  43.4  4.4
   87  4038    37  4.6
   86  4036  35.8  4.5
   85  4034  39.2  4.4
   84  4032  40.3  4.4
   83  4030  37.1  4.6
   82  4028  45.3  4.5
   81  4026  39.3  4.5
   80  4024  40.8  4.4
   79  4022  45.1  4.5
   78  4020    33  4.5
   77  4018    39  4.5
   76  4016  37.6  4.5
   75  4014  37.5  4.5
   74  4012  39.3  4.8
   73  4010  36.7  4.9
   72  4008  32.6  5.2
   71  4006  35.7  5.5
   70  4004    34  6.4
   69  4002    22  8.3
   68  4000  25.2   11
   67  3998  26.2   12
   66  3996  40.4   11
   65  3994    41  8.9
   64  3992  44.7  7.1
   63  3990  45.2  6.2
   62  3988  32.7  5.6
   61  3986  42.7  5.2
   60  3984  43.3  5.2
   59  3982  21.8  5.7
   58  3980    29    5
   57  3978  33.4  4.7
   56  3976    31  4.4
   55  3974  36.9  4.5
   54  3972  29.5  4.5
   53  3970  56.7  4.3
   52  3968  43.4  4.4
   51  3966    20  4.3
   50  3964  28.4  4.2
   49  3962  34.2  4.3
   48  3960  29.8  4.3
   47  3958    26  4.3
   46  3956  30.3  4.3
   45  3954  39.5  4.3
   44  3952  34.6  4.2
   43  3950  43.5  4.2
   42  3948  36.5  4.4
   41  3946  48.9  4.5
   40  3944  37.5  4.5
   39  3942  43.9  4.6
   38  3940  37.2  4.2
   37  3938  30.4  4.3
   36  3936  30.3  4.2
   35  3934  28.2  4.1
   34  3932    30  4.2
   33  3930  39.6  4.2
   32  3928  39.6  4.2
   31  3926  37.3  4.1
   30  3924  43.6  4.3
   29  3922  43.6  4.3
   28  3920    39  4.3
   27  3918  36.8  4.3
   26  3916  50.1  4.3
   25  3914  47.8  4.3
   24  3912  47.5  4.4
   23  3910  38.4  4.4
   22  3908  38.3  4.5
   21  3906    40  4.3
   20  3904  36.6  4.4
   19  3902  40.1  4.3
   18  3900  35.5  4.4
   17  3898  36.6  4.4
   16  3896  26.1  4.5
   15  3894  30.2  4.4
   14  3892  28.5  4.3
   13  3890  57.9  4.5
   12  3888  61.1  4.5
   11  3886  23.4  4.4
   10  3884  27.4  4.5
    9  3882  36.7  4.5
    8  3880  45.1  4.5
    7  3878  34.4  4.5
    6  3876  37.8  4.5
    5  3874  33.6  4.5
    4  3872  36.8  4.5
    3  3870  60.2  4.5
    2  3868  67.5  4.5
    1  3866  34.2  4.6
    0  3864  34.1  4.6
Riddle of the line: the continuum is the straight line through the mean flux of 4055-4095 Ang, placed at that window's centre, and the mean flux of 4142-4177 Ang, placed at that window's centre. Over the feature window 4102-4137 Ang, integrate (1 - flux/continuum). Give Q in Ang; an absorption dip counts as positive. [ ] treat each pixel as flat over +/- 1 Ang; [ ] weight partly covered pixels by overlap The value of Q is 1.41 Ang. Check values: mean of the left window 38.7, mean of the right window 37.9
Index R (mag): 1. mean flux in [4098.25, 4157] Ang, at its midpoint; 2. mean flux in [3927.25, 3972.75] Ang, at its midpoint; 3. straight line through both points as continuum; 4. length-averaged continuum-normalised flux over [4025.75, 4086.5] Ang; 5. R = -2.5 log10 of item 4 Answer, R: -0.06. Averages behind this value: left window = 35.6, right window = 38.7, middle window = 39.7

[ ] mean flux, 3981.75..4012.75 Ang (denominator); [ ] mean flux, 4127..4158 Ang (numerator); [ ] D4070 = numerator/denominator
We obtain 1.1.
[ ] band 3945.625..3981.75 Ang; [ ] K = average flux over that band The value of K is 34.6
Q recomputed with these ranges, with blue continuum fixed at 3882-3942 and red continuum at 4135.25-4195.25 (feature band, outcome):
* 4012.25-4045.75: -1.40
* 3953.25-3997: 2.93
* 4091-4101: 0.91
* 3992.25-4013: 2.31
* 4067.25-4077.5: -1.17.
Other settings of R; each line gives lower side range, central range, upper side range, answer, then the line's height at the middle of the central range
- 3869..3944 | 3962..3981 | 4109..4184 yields 0.12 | 38.2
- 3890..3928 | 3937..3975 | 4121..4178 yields 0.08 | 38.9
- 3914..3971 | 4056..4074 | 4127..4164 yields -0.09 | 37.9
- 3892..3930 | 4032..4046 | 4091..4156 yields -0.03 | 38.3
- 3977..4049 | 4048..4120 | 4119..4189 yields -0.05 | 37.2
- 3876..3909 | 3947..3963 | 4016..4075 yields 0.13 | 38.5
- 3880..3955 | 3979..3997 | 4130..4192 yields 0.01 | 38.2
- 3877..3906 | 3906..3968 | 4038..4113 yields 0.02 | 37.7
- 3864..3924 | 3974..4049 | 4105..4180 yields 0.05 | 38.7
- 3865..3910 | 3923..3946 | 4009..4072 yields 0.08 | 39.6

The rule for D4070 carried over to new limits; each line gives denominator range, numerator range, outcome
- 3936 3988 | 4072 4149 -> 1.06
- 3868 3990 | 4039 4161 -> 1.03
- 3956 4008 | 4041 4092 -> 1.16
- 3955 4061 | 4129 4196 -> 1.02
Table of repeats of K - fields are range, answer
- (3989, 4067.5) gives 38.3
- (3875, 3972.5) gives 37.5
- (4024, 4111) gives 39.4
